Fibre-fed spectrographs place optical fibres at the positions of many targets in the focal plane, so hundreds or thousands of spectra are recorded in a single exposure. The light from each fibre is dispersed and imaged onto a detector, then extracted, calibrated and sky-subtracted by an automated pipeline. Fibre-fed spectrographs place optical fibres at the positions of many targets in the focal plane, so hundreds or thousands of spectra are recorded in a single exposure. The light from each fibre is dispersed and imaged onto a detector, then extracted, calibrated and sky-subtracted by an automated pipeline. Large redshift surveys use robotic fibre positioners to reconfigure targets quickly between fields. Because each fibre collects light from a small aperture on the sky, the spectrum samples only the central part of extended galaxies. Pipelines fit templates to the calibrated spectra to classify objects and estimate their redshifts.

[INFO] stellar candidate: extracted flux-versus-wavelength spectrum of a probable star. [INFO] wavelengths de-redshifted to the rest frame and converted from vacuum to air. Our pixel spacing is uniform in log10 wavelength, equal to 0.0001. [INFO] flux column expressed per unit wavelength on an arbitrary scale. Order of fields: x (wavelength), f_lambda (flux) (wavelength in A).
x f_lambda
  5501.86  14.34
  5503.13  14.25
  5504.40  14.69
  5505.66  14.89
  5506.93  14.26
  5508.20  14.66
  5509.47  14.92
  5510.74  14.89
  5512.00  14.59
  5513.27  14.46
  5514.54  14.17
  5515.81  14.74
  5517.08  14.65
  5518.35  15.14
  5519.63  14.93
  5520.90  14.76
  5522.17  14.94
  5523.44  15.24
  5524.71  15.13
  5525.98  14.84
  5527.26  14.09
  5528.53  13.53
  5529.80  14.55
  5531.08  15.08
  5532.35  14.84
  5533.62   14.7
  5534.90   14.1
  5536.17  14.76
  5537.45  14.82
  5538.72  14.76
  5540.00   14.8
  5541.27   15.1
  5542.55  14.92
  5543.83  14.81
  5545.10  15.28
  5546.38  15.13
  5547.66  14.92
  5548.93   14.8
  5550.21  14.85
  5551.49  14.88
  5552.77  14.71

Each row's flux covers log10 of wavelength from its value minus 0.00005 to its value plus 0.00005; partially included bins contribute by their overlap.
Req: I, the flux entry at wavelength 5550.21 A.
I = 14.85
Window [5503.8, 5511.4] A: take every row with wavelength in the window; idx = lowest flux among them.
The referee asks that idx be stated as 14.26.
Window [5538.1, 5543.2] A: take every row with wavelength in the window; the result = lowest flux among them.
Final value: 14.76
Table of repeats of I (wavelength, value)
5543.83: 14.81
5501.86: 14.34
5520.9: 14.76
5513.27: 14.46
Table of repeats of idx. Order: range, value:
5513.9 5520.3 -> 14.17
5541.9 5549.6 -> 14.8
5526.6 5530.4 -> 13.53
